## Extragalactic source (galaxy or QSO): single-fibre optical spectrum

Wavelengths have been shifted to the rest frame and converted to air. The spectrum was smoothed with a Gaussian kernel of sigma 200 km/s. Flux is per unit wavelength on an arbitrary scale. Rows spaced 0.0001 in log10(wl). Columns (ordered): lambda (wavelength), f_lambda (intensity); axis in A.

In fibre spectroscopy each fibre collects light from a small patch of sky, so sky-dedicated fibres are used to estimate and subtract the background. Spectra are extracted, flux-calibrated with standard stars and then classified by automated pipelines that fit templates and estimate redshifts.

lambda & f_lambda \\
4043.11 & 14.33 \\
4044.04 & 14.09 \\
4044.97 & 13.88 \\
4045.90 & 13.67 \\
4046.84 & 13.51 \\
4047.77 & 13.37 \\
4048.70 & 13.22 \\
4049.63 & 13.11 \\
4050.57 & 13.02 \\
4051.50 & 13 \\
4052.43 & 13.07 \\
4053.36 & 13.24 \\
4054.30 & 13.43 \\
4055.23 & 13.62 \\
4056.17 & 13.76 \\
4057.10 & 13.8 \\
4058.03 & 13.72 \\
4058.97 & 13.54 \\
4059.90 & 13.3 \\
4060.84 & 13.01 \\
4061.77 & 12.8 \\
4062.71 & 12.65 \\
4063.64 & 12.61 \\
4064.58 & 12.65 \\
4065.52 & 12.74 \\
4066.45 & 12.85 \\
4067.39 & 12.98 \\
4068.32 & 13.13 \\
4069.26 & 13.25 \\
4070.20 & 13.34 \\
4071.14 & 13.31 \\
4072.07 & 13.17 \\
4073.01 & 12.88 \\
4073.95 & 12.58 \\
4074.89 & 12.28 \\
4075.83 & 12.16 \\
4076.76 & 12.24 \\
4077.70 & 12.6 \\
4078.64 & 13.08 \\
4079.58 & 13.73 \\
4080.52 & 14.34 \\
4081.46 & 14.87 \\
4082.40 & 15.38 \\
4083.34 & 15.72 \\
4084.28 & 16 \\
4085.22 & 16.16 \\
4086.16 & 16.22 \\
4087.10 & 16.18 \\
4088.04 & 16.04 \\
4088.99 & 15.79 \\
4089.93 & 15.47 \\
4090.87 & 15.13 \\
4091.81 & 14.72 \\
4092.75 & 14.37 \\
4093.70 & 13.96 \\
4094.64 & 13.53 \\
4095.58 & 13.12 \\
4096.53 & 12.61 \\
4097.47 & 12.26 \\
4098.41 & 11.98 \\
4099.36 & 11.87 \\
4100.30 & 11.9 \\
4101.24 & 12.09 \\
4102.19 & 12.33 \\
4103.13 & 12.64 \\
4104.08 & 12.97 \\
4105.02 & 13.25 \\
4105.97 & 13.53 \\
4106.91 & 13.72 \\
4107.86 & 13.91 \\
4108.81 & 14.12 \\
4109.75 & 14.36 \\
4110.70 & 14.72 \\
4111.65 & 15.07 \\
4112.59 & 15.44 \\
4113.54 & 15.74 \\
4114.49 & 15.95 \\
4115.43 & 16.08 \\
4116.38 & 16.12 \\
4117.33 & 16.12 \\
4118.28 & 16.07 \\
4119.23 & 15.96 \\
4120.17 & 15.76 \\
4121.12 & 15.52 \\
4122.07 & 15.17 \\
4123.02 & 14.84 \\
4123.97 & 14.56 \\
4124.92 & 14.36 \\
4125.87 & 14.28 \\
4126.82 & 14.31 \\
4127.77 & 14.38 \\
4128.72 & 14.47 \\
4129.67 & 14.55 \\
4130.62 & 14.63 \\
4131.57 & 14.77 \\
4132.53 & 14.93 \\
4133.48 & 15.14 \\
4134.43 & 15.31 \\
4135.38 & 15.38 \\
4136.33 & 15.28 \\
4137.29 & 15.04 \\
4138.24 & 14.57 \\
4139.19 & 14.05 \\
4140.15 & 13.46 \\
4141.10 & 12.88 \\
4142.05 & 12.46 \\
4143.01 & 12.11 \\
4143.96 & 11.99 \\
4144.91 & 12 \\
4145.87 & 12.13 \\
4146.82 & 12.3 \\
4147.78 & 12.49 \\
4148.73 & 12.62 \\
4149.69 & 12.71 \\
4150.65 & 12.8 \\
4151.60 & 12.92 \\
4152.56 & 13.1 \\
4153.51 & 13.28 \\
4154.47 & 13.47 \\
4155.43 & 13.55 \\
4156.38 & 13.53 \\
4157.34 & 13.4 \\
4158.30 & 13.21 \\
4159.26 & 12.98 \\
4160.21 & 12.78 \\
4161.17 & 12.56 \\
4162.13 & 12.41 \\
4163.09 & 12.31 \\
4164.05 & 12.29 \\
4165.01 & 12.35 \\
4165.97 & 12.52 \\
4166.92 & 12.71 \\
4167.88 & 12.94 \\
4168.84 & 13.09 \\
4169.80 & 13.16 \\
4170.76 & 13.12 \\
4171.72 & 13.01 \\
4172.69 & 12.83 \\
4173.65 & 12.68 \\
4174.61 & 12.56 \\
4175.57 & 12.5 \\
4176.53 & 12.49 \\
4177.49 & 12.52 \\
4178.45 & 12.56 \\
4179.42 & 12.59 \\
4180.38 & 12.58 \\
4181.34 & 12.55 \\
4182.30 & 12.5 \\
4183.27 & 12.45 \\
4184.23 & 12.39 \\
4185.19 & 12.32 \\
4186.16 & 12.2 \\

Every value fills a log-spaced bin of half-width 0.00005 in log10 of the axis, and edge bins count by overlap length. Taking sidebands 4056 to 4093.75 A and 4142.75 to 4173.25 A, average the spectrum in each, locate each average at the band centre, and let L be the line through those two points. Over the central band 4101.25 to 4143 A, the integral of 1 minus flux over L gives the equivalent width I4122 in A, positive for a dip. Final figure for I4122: -4.1 A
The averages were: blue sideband 13.9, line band 14.6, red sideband 12.8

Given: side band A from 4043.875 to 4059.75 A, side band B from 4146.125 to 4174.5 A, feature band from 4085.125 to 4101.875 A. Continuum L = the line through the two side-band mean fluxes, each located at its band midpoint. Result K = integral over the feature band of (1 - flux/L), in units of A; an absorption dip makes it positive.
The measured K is -0.99 A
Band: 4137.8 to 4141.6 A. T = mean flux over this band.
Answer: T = 13.7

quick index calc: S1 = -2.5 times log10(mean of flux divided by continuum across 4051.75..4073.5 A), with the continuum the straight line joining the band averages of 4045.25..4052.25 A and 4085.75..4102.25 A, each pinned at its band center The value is 0.02 mag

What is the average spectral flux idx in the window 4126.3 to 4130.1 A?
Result 14.4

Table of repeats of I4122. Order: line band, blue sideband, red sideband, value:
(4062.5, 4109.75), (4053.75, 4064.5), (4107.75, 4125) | 1.98 A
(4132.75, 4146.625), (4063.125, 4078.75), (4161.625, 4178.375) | -1.07 A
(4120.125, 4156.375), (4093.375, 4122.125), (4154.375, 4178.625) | -1.08 A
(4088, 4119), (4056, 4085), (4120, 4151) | -1.04 A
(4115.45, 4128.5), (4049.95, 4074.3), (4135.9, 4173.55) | -2.18 A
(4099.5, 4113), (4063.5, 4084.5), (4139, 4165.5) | -0.42 A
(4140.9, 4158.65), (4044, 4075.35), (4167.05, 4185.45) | 0.01 A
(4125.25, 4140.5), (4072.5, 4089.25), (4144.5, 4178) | -1.54 A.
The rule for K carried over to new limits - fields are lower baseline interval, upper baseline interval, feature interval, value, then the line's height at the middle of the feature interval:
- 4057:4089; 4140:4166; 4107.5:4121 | -2.25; 13.2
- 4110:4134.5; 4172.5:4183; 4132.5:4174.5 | 1.66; 13.7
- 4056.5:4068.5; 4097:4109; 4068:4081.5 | -0.09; 13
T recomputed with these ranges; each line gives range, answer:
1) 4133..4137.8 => 15.2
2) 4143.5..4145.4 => 12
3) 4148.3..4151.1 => 12.7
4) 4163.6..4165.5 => 12.3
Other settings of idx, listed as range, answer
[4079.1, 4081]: 14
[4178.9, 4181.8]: 12.6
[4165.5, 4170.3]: 12.9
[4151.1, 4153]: 13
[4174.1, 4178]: 12.5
